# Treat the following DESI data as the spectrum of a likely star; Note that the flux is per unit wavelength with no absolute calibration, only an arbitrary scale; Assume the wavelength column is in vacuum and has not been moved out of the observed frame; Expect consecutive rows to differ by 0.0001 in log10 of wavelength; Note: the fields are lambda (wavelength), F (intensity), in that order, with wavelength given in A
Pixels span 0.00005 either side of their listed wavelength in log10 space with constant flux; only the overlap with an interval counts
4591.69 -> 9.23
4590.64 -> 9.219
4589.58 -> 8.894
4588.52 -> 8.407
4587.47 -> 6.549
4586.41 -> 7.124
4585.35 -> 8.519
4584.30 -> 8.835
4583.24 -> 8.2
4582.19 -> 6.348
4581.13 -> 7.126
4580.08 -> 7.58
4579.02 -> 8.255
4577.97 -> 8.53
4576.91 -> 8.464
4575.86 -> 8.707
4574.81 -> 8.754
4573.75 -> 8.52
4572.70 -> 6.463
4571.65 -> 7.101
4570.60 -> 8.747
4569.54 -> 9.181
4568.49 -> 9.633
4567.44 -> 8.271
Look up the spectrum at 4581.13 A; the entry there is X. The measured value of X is 7.126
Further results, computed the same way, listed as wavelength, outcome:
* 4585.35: 8.519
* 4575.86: 8.707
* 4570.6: 8.747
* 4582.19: 6.348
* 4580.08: 7.58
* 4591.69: 9.23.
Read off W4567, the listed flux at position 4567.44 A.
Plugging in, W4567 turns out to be 8.271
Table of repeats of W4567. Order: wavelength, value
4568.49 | 9.633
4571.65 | 7.101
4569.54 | 9.181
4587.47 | 6.549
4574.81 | 8.754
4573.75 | 8.52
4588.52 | 8.407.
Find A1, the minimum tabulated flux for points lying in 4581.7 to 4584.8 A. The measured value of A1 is 6.348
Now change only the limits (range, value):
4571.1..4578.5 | 6.463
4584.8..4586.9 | 7.124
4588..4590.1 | 8.407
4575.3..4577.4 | 8.464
